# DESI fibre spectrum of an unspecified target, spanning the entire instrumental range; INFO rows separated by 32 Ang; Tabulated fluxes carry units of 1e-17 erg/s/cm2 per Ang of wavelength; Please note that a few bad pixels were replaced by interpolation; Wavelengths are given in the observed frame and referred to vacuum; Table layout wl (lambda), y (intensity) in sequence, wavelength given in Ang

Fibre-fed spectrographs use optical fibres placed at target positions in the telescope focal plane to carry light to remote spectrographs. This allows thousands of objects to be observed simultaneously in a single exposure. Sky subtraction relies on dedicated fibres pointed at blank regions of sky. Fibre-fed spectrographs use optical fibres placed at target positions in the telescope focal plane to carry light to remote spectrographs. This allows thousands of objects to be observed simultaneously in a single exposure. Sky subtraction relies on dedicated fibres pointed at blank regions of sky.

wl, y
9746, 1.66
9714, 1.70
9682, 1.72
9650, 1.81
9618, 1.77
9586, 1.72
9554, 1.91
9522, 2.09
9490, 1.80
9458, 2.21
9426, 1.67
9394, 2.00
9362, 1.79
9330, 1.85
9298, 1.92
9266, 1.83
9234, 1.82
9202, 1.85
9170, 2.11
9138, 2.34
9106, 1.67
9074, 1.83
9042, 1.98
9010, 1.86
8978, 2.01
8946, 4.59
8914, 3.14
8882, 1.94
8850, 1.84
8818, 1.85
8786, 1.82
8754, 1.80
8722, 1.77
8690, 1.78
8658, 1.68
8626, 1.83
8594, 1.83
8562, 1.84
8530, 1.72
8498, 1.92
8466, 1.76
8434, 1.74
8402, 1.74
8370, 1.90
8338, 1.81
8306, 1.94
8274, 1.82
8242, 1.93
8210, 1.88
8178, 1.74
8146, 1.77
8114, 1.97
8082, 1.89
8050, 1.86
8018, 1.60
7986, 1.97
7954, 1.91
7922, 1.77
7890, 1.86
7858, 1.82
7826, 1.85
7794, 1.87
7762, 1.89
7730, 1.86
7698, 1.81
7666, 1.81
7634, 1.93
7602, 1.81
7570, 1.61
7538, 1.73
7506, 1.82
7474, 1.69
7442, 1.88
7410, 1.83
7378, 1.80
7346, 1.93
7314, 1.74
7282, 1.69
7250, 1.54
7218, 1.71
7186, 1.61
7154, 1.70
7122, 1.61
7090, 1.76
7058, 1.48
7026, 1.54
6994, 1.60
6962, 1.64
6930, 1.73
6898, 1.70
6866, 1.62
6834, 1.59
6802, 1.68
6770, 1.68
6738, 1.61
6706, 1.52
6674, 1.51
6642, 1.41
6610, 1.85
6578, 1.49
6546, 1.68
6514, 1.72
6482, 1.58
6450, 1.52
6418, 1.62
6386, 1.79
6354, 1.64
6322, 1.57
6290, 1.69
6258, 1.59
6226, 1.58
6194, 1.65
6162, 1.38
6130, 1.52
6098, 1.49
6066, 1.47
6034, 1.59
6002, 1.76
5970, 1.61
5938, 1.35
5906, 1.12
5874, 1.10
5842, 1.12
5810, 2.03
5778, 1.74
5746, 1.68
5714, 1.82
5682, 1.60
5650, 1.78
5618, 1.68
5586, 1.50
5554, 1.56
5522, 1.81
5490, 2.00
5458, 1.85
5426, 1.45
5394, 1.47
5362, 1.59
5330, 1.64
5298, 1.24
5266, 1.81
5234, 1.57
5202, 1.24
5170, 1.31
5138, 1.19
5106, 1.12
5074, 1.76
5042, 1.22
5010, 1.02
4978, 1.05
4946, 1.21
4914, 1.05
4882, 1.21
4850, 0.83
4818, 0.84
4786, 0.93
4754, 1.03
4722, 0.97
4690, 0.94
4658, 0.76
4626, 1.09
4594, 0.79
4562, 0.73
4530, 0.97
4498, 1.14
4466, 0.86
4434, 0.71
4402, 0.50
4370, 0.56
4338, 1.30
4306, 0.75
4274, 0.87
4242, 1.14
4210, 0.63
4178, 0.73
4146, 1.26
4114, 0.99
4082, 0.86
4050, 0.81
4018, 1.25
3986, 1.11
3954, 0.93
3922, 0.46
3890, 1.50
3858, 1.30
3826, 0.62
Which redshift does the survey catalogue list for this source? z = 0.361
